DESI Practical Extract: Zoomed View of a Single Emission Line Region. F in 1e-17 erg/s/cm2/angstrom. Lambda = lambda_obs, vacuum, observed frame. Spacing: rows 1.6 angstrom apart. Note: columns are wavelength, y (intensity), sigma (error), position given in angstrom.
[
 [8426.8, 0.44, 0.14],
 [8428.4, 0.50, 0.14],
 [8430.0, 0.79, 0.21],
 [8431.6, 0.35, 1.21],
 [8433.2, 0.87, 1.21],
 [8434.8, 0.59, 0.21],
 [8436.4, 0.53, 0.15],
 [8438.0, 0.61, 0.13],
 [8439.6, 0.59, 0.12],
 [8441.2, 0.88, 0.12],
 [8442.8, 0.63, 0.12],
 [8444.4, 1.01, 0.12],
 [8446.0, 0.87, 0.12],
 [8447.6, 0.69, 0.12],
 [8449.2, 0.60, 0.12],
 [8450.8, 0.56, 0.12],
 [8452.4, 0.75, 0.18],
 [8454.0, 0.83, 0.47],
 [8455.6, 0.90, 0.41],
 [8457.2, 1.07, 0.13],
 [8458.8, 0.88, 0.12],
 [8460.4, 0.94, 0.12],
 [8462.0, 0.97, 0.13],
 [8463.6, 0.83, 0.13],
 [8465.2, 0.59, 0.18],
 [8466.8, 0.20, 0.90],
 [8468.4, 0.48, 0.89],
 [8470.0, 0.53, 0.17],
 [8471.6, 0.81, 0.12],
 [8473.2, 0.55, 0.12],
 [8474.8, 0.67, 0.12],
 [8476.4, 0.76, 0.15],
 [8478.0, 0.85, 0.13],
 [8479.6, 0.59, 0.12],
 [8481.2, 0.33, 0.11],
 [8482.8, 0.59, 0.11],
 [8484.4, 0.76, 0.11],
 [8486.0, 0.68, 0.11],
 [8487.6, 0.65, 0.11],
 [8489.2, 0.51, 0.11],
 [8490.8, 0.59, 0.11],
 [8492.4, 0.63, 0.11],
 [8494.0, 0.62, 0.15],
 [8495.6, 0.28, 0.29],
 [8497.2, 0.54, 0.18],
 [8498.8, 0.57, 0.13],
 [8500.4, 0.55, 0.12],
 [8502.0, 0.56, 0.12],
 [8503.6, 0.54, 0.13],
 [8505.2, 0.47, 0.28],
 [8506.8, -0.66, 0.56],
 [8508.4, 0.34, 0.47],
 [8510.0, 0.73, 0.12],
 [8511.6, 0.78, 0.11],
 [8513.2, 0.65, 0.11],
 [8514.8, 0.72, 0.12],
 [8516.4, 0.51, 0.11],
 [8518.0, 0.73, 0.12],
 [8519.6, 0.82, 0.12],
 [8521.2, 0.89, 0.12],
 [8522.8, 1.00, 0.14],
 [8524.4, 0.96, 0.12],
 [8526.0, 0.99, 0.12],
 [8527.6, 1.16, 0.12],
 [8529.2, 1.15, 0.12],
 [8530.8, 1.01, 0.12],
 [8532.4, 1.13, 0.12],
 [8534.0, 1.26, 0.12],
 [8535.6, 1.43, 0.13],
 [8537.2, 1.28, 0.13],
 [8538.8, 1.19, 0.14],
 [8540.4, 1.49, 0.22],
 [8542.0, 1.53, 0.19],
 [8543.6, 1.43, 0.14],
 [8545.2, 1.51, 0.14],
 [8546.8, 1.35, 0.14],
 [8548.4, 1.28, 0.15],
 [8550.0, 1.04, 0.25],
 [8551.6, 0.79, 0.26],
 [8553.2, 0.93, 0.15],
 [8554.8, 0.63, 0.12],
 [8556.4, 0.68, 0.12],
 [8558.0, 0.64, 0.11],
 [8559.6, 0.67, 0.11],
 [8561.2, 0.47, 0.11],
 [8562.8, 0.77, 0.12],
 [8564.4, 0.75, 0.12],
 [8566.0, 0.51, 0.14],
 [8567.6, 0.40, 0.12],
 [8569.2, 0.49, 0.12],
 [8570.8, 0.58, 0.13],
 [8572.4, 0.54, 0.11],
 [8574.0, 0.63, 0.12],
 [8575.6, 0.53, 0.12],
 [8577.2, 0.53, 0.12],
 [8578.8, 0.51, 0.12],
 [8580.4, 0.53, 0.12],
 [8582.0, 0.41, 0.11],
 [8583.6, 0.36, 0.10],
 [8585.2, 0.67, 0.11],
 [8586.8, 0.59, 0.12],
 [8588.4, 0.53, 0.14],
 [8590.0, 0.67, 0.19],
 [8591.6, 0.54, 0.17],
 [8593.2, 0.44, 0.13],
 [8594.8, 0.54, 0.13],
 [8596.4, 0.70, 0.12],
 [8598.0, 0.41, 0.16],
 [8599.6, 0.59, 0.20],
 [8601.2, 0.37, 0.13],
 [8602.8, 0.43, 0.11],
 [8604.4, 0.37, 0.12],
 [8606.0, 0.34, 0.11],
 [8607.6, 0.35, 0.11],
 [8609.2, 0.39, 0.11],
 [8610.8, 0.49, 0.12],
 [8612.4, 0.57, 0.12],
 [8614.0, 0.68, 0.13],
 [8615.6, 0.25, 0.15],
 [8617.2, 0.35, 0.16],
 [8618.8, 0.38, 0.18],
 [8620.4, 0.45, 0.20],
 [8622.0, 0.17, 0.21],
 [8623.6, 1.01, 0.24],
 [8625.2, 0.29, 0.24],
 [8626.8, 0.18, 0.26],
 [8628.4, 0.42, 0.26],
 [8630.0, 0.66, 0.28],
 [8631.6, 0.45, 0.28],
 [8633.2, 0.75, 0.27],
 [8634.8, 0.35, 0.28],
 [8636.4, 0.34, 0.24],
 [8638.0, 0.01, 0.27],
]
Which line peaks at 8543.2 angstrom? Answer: [O III] 5007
